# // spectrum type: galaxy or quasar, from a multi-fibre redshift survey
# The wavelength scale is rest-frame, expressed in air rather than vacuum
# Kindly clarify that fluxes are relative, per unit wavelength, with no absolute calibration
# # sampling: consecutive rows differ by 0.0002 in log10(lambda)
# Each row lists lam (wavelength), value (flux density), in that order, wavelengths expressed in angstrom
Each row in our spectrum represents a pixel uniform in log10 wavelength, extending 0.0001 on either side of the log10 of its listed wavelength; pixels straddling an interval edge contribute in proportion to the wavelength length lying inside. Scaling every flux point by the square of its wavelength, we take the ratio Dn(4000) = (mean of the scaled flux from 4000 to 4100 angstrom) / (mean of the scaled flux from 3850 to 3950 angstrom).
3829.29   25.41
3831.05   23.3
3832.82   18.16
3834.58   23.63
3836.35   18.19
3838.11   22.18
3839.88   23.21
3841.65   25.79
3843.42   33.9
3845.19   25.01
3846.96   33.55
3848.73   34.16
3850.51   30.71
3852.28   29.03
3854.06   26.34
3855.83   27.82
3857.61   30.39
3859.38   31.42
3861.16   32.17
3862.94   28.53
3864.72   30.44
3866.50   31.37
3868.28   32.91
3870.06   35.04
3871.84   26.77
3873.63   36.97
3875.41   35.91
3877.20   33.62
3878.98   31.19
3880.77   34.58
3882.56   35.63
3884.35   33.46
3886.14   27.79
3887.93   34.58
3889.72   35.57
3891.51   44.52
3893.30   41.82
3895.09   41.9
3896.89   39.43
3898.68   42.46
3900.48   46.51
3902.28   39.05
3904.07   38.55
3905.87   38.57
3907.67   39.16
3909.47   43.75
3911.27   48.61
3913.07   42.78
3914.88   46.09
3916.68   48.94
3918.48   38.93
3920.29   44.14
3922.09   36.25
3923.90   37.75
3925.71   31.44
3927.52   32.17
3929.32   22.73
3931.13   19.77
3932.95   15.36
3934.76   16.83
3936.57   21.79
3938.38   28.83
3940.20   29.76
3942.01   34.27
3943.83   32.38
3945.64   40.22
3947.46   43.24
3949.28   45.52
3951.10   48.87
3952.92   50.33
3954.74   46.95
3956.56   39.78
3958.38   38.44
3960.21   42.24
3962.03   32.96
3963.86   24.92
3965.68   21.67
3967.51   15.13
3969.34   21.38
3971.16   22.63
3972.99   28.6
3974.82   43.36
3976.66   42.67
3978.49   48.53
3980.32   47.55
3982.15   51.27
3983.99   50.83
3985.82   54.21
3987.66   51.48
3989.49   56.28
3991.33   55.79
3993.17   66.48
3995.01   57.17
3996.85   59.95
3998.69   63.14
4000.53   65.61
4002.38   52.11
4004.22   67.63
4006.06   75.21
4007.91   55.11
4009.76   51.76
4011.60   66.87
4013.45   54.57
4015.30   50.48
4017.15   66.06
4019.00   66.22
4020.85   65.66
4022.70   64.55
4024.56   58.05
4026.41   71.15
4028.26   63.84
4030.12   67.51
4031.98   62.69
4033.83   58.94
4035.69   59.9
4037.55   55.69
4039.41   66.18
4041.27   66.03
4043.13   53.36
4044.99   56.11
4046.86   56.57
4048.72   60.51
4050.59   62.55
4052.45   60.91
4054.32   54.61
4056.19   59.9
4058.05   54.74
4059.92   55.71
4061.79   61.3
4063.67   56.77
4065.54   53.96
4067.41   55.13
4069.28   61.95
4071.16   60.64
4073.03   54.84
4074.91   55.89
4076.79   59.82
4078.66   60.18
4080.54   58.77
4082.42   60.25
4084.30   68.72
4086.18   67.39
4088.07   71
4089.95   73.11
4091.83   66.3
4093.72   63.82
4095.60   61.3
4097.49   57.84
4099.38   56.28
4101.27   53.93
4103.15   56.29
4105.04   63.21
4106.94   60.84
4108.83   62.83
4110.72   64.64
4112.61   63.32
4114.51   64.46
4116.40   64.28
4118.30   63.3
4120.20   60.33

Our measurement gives 1.9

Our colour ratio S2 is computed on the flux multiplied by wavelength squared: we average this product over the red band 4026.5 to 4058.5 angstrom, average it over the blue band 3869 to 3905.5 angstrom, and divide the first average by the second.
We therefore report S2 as 1.8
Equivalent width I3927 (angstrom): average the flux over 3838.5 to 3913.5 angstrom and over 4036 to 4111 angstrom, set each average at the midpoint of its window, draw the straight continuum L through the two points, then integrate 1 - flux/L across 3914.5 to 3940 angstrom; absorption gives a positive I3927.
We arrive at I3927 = 6.09 angstrom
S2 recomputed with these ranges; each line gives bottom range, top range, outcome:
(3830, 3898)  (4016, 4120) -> 2.18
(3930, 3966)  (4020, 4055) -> 1.89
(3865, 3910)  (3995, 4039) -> 1.80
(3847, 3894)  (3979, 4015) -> 1.88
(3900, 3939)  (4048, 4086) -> 1.80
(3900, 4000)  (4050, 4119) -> 1.63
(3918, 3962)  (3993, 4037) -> 1.85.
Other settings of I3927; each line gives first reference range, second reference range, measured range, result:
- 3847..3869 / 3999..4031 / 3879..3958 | 9.6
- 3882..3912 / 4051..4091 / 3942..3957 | 0.9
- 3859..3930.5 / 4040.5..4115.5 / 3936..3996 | 7.3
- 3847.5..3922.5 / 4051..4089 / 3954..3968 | 3.9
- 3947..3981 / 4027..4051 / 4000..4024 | -4.3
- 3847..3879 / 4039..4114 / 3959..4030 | -2.5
